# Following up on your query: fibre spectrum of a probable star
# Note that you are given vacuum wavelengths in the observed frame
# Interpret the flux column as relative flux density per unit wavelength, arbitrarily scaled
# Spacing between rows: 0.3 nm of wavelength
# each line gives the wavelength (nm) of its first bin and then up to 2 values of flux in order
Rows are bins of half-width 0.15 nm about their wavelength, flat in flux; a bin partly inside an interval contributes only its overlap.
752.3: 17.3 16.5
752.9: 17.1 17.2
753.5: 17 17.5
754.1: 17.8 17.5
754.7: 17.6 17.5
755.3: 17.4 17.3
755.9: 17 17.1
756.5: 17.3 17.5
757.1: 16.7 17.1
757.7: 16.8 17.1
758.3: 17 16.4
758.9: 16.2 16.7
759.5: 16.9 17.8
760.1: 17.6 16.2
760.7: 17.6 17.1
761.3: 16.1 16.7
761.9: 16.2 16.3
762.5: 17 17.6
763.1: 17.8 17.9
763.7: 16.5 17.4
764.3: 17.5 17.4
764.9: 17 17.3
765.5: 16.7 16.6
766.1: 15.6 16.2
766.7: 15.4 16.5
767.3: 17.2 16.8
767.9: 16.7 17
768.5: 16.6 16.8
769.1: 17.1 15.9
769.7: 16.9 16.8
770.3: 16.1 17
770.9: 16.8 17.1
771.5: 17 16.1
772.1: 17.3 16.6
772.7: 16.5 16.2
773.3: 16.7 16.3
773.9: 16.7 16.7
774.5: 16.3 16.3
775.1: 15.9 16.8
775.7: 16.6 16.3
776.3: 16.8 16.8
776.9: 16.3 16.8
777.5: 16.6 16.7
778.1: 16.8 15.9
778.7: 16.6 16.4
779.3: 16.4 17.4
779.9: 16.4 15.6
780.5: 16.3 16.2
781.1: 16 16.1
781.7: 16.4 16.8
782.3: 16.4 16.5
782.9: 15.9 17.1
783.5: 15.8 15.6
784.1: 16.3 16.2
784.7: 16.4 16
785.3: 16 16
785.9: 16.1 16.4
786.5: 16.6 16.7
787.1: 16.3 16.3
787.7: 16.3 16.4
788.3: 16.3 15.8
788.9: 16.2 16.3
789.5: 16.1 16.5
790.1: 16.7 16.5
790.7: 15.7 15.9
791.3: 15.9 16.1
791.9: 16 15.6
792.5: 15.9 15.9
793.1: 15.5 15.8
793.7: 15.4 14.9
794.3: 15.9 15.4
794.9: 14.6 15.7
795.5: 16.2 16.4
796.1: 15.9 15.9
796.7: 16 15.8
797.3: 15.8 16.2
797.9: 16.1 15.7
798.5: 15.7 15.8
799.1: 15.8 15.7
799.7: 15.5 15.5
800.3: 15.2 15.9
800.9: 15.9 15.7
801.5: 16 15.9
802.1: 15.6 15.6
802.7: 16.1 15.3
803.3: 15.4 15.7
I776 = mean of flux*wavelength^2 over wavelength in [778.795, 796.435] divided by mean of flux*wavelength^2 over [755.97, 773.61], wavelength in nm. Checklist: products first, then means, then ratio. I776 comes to 1.02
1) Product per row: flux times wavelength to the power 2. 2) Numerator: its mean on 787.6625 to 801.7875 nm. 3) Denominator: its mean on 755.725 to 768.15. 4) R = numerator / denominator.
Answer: 1.02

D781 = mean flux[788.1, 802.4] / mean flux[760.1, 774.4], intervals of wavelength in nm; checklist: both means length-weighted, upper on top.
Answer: 0.9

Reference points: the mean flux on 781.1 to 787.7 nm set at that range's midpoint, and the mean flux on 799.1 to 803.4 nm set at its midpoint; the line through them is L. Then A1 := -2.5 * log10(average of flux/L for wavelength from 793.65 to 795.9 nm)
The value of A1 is 0.02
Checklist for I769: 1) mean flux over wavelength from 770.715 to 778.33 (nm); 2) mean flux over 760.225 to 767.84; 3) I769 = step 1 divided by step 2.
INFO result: 0.99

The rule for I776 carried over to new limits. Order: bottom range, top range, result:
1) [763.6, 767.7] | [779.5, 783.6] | 1.02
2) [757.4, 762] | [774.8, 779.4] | 1.03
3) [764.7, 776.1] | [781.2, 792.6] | 1.02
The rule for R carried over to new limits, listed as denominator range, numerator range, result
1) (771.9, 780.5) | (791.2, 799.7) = 1.00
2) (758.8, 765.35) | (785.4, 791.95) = 1.02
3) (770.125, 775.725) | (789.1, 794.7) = 1.01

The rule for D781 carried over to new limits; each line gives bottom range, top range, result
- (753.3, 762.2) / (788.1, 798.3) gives 0.93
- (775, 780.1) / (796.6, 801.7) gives 0.95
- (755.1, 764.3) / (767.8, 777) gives 0.98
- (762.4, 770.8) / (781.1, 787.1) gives 0.97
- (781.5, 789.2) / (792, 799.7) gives 0.97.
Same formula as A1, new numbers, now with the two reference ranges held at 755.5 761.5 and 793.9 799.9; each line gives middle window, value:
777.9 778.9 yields -0.01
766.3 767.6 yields 0.02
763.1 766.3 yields -0.02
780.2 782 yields 0.00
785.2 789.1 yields -0.01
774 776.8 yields 0.00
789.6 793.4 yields -0.01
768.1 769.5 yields 0.00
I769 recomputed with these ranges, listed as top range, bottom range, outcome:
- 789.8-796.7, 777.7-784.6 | 0.97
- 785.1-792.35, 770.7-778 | 0.98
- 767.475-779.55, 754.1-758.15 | 0.96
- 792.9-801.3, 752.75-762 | 0.92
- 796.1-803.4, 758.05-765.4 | 0.93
